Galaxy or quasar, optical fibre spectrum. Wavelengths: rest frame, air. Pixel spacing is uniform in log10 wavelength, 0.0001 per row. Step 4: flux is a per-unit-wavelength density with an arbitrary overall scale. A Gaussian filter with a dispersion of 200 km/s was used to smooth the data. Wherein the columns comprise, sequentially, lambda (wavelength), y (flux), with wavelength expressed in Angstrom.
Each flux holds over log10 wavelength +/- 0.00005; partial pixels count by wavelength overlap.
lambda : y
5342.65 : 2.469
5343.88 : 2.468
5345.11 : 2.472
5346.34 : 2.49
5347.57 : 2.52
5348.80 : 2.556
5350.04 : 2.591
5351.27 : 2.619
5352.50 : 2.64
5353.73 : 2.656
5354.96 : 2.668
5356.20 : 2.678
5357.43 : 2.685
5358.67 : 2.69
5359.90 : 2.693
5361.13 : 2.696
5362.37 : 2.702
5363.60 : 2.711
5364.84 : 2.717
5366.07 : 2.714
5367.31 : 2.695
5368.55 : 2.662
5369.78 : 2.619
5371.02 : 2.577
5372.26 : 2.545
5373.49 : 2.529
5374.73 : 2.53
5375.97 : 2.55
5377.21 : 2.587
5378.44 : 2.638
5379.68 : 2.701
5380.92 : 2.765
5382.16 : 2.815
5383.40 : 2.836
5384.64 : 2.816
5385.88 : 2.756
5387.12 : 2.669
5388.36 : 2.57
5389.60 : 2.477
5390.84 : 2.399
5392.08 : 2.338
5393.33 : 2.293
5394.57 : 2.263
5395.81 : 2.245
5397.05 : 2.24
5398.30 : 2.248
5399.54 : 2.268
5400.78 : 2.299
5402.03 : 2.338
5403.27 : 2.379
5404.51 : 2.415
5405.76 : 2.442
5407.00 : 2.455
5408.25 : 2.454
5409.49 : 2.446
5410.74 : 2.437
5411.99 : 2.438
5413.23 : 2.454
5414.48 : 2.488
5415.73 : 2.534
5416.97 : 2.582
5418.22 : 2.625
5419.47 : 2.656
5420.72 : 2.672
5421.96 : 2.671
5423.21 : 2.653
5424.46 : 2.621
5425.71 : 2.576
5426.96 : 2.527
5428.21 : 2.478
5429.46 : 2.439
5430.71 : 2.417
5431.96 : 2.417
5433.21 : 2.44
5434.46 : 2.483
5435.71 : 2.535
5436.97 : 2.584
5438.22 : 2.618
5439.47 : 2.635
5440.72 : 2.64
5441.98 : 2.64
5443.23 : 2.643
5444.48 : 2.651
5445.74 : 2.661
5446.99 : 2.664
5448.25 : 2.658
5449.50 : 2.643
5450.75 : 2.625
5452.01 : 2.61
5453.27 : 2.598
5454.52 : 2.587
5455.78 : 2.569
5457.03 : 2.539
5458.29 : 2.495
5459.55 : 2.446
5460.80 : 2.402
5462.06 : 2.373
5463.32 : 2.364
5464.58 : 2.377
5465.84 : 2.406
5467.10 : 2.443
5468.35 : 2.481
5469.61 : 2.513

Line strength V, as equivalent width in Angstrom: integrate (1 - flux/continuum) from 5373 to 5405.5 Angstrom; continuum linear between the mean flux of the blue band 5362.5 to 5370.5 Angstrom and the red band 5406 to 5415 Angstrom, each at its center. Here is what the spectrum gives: 0.9 Angstrom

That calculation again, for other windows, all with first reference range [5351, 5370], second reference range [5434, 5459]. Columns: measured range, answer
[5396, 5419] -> 1.9 Angstrom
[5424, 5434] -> 0.5 Angstrom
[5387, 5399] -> 1.3 Angstrom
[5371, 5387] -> 0.0 Angstrom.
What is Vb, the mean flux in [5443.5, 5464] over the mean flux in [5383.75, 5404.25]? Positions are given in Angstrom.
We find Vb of 1.06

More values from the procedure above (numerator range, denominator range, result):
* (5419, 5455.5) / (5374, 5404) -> 1.03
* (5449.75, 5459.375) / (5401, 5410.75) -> 1.06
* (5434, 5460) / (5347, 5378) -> 0.99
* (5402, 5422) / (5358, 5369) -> 0.93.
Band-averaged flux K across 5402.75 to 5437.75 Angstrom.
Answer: 2.51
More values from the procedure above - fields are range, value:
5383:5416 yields 2.44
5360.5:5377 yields 2.63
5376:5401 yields 2.52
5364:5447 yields 2.54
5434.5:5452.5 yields 2.62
